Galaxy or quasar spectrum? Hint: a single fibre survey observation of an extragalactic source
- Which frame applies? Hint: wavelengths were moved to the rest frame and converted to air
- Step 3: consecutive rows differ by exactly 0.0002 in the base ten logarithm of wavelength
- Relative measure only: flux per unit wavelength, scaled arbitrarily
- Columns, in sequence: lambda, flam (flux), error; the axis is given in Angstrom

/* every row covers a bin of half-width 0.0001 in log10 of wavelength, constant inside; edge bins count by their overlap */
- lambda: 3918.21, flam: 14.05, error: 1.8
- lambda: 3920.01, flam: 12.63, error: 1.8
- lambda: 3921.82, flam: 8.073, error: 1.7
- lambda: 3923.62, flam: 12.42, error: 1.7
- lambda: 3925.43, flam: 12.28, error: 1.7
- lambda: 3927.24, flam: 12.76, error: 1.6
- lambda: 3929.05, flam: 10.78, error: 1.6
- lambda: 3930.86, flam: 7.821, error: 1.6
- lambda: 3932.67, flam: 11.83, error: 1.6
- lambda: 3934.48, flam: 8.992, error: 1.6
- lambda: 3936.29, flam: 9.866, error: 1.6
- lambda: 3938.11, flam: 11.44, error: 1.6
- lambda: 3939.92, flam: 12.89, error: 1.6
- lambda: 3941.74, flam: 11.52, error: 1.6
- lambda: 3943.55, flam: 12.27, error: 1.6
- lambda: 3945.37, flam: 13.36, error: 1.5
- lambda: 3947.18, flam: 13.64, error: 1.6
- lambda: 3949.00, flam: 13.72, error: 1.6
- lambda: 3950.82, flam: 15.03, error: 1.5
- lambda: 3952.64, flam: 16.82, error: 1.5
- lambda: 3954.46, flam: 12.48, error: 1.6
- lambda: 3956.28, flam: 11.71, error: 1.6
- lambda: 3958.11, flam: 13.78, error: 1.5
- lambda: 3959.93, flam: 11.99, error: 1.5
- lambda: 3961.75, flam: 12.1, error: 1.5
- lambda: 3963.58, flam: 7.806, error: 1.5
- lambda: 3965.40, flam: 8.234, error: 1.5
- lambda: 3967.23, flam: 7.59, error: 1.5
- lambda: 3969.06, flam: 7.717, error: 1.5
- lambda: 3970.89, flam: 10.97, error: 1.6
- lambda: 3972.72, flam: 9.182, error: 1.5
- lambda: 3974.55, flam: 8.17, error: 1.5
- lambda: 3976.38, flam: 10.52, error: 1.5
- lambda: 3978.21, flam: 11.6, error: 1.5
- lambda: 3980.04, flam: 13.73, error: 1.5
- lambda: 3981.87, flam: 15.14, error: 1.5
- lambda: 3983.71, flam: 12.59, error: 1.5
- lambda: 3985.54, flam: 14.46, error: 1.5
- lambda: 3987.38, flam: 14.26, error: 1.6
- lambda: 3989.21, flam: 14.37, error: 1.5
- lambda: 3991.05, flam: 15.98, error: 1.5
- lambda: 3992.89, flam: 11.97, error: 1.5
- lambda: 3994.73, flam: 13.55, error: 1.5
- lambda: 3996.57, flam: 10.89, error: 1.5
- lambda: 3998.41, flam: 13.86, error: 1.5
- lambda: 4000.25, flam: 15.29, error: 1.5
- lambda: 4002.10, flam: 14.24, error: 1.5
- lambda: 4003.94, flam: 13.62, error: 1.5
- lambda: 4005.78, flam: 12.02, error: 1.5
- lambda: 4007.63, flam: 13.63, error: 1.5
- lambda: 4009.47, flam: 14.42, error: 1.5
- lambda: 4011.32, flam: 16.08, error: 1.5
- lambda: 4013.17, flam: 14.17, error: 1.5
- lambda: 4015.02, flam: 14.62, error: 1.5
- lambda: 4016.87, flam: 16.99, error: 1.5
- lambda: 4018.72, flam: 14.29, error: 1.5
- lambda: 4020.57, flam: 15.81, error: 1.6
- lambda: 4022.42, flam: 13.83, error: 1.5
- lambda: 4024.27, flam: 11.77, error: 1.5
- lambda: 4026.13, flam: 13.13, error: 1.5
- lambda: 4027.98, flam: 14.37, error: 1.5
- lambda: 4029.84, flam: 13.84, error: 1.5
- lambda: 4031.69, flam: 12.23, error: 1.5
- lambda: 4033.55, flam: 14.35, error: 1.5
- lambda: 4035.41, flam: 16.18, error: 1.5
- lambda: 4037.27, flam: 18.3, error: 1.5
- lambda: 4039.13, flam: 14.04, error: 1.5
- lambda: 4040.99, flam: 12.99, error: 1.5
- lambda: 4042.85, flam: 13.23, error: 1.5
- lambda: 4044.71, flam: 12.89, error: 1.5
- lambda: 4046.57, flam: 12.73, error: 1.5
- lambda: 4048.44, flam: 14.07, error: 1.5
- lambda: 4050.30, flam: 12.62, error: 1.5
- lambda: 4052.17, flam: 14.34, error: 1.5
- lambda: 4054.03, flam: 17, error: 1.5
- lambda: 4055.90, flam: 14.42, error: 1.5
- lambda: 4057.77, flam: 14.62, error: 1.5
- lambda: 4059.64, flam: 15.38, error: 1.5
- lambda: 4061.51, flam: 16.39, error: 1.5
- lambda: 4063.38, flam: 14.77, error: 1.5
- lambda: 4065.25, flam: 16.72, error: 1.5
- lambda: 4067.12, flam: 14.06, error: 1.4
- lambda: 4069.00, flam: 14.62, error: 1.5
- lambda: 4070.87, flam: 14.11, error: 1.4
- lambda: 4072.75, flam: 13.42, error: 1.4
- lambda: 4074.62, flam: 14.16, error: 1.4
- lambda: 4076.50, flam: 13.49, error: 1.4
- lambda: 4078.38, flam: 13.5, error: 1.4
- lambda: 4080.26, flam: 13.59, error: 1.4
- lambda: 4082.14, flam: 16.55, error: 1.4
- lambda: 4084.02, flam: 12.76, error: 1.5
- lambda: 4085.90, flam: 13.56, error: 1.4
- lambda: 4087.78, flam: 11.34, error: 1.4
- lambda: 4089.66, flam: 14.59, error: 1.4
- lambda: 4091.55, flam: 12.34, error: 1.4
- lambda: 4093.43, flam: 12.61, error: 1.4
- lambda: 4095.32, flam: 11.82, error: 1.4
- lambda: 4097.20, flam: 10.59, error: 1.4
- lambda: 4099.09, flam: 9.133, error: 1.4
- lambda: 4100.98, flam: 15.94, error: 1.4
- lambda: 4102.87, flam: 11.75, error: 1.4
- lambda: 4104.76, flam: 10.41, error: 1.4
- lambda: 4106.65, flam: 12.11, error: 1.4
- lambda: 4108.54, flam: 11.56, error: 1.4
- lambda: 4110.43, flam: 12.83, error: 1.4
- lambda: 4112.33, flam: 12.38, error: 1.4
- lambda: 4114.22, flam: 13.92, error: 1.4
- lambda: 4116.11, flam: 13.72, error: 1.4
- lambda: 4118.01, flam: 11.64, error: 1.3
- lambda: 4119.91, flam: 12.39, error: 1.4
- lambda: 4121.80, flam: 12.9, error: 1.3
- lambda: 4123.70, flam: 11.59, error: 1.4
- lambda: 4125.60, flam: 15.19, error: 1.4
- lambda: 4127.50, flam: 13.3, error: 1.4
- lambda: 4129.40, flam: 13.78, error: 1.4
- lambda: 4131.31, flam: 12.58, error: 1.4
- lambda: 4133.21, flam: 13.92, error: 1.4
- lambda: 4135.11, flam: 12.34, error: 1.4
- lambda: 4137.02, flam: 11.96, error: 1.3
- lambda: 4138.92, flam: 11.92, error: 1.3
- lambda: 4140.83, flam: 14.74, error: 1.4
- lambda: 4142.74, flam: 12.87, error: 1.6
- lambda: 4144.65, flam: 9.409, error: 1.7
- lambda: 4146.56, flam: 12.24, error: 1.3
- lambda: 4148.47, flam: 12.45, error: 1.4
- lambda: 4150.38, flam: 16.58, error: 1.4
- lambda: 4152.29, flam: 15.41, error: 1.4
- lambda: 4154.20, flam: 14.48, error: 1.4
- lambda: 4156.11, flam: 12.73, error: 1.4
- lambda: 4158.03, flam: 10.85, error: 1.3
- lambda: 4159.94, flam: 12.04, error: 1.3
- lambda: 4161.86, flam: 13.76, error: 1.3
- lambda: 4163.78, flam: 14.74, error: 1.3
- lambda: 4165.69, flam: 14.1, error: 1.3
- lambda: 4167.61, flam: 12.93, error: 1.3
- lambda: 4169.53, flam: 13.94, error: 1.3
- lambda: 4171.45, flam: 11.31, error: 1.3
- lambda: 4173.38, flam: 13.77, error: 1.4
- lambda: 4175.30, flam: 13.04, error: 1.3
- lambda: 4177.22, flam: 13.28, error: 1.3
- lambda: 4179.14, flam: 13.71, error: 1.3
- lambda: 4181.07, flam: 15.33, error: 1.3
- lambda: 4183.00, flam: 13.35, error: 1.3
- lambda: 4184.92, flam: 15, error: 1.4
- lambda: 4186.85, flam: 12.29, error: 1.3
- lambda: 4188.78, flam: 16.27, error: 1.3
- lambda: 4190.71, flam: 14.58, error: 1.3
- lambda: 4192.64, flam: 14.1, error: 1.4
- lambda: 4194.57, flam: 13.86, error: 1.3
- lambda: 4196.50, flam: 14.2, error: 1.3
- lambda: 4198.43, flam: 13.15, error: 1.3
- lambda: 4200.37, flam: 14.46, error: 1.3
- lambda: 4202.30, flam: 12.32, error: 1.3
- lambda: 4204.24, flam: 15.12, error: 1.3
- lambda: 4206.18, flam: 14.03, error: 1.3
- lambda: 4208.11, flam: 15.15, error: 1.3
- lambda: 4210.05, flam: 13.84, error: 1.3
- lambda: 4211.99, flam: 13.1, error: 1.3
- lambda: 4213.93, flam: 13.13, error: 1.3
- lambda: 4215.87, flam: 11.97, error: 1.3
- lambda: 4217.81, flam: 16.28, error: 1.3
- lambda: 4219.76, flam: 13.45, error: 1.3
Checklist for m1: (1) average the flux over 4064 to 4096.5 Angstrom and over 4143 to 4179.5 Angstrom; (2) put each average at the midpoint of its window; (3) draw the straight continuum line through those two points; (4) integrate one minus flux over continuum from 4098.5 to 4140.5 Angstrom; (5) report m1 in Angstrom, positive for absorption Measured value 2.5 Angstrom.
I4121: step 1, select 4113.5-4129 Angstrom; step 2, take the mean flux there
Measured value 13.1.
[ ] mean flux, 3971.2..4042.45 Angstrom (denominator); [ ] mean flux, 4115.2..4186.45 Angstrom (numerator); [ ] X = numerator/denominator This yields 0.97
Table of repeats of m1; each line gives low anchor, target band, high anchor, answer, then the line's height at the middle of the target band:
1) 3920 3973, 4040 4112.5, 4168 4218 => -4.7 Angstrom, 12.7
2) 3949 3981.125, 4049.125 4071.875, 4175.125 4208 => -4.5 Angstrom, 12.4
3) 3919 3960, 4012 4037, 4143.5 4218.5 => -3.5 Angstrom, 12.6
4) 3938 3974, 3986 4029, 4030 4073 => -2.8 Angstrom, 13.2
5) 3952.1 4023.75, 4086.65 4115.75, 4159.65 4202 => 2.4 Angstrom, 13.4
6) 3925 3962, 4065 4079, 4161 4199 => -1.1 Angstrom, 13.1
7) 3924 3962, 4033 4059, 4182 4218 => -3.0 Angstrom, 12.9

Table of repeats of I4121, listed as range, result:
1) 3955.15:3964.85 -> 11.4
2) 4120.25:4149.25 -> 12.7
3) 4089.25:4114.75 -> 12.2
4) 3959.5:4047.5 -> 13.1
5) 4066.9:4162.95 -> 13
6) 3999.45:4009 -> 13.8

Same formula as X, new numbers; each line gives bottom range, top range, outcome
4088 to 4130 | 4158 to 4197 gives 1.09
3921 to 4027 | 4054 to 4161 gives 1.06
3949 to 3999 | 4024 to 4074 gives 1.18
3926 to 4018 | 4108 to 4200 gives 1.07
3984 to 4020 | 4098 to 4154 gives 0.91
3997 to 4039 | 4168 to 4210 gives 0.97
